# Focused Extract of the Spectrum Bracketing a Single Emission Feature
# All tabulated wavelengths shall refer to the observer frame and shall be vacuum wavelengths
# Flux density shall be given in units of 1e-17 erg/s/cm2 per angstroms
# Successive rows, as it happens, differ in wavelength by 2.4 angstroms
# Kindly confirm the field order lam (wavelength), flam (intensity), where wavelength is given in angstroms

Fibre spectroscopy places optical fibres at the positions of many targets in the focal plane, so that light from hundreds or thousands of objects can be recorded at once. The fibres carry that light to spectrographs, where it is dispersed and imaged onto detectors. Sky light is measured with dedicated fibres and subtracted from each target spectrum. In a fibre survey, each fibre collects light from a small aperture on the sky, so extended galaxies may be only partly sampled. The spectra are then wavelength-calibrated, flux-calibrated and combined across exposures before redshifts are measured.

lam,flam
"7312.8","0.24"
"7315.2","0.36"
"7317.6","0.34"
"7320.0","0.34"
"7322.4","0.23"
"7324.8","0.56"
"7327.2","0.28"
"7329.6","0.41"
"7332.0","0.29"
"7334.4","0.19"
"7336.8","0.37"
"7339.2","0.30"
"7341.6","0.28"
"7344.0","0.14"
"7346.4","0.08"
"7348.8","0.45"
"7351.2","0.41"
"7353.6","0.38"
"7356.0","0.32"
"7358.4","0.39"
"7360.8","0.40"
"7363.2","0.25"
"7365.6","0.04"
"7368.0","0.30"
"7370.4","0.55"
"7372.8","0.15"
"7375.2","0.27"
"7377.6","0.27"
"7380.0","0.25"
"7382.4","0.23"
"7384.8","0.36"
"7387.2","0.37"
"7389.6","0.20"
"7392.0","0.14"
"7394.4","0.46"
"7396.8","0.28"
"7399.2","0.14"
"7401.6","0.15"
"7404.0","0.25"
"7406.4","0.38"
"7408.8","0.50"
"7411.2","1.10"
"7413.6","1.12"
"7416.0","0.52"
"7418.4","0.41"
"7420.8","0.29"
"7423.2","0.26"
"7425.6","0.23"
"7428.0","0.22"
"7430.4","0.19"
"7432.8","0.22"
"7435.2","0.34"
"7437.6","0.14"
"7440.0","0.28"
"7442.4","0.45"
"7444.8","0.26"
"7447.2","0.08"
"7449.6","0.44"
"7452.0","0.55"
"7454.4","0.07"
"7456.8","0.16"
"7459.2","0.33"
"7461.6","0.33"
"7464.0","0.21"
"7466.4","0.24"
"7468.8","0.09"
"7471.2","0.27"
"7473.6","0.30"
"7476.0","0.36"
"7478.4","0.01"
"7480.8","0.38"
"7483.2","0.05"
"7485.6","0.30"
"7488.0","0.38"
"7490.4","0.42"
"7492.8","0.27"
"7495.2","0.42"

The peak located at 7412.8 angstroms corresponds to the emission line Hbeta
